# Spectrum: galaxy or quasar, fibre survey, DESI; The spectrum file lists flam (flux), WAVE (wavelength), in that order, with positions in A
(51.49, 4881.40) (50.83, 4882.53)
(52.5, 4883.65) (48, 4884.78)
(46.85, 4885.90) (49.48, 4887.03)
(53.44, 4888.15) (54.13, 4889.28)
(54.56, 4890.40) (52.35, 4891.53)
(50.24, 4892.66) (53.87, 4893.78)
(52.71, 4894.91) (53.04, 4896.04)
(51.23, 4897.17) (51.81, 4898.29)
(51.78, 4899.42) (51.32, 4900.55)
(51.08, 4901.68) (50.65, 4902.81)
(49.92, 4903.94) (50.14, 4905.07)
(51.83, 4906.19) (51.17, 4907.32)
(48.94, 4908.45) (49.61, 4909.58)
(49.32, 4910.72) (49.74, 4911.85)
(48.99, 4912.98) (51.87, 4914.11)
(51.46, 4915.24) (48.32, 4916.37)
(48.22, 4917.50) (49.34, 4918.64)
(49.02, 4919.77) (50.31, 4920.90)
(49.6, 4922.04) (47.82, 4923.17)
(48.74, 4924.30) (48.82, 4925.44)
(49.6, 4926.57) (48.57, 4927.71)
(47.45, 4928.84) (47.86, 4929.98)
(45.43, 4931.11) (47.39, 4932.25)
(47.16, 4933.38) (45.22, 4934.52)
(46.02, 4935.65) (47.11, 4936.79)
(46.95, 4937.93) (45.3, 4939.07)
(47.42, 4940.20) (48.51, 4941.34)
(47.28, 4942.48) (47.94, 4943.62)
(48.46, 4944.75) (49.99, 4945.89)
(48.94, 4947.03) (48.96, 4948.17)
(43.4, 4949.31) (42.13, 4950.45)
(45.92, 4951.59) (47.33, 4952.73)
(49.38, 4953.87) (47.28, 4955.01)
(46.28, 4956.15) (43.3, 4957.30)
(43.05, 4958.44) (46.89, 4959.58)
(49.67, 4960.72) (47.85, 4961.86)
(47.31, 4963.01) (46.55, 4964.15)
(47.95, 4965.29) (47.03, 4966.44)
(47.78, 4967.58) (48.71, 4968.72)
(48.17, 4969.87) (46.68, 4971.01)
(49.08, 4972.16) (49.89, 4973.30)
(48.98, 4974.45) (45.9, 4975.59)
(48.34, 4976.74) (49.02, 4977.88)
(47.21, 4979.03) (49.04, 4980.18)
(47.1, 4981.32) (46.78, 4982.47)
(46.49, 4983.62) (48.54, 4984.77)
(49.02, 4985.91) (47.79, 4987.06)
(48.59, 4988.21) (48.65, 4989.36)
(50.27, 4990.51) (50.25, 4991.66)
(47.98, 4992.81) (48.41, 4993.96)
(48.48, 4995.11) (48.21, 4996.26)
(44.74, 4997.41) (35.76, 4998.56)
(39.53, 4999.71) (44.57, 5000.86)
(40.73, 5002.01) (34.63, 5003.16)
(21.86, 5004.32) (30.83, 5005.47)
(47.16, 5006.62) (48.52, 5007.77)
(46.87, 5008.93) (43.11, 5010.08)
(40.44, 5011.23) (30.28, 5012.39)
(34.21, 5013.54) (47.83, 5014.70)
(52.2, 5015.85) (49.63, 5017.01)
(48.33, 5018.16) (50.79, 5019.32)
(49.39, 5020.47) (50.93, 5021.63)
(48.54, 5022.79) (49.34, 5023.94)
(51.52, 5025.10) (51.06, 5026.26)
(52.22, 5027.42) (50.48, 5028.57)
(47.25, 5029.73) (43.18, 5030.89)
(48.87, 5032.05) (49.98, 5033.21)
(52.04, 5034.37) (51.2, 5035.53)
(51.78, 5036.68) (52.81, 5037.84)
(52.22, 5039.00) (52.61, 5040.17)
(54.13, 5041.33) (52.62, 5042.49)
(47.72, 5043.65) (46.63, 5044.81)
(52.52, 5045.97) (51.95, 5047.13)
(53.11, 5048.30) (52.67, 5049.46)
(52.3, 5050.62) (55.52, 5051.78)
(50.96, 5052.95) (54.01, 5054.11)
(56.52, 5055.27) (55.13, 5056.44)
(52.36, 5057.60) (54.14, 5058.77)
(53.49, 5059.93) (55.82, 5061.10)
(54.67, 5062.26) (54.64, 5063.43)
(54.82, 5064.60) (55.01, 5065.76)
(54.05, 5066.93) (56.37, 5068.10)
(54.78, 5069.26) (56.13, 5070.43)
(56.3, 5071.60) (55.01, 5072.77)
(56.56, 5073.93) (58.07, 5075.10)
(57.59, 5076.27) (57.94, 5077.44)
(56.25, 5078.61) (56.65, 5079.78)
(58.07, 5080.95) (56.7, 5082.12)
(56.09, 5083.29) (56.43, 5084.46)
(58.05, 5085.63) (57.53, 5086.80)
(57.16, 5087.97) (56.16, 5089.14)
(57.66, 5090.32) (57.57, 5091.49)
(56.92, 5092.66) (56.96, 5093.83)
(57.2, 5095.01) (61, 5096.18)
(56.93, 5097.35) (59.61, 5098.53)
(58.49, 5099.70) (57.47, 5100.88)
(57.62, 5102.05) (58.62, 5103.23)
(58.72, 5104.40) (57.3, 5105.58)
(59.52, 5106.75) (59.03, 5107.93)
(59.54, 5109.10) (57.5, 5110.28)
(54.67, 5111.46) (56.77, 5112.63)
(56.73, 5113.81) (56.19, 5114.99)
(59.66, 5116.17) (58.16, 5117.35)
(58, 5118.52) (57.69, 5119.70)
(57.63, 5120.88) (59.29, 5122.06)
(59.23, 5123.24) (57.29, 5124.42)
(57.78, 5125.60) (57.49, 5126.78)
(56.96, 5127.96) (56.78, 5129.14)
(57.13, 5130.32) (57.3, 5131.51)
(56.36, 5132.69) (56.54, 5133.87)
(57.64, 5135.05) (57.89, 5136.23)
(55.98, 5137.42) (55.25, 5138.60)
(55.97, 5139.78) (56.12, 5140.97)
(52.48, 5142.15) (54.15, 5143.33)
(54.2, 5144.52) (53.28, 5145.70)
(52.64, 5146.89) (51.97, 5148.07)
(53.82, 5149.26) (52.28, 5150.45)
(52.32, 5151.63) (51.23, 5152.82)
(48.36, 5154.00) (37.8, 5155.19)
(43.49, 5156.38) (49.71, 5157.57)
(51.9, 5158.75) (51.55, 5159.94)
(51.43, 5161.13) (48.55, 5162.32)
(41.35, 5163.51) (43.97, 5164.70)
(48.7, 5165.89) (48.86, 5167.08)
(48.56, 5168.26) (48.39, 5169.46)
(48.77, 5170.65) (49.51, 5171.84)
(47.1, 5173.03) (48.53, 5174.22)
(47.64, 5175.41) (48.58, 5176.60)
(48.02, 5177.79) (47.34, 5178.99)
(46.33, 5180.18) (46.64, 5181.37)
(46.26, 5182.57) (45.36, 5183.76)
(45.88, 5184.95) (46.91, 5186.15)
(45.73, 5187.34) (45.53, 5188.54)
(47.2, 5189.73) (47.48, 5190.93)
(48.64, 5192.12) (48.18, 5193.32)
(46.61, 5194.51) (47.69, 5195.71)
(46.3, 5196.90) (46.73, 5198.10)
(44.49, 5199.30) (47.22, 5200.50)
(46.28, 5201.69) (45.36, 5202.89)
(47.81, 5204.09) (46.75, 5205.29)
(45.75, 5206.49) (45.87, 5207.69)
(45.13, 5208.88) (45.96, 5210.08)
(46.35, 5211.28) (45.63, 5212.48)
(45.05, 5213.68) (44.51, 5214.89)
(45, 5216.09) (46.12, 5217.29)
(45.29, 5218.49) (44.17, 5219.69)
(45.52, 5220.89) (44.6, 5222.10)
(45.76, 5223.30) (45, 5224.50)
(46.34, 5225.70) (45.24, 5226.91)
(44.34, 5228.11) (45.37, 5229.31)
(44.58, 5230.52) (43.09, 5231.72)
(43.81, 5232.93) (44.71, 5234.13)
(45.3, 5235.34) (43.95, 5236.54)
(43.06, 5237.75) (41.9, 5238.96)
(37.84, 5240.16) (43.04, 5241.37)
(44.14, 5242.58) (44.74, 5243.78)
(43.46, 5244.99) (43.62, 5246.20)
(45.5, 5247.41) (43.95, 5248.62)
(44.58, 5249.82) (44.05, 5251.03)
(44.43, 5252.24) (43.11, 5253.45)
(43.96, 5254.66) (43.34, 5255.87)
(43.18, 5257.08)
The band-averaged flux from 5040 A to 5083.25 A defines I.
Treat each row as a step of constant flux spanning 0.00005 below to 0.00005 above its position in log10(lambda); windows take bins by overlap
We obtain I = 54.5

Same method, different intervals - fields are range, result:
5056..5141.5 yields 56.9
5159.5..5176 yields 48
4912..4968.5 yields 47.6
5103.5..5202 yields 51.8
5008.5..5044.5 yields 48.5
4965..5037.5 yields 46.5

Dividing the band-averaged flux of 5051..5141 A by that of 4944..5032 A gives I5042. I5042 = 1.23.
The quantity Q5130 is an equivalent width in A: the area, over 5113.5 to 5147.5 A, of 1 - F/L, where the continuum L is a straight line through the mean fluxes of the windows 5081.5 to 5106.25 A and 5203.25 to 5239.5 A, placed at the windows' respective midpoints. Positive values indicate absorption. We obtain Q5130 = -1.6 A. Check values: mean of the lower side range 57.6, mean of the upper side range 45.1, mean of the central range 56.6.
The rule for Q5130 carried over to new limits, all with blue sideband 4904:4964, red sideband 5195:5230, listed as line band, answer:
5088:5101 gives -3.1 A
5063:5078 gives -2.9 A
